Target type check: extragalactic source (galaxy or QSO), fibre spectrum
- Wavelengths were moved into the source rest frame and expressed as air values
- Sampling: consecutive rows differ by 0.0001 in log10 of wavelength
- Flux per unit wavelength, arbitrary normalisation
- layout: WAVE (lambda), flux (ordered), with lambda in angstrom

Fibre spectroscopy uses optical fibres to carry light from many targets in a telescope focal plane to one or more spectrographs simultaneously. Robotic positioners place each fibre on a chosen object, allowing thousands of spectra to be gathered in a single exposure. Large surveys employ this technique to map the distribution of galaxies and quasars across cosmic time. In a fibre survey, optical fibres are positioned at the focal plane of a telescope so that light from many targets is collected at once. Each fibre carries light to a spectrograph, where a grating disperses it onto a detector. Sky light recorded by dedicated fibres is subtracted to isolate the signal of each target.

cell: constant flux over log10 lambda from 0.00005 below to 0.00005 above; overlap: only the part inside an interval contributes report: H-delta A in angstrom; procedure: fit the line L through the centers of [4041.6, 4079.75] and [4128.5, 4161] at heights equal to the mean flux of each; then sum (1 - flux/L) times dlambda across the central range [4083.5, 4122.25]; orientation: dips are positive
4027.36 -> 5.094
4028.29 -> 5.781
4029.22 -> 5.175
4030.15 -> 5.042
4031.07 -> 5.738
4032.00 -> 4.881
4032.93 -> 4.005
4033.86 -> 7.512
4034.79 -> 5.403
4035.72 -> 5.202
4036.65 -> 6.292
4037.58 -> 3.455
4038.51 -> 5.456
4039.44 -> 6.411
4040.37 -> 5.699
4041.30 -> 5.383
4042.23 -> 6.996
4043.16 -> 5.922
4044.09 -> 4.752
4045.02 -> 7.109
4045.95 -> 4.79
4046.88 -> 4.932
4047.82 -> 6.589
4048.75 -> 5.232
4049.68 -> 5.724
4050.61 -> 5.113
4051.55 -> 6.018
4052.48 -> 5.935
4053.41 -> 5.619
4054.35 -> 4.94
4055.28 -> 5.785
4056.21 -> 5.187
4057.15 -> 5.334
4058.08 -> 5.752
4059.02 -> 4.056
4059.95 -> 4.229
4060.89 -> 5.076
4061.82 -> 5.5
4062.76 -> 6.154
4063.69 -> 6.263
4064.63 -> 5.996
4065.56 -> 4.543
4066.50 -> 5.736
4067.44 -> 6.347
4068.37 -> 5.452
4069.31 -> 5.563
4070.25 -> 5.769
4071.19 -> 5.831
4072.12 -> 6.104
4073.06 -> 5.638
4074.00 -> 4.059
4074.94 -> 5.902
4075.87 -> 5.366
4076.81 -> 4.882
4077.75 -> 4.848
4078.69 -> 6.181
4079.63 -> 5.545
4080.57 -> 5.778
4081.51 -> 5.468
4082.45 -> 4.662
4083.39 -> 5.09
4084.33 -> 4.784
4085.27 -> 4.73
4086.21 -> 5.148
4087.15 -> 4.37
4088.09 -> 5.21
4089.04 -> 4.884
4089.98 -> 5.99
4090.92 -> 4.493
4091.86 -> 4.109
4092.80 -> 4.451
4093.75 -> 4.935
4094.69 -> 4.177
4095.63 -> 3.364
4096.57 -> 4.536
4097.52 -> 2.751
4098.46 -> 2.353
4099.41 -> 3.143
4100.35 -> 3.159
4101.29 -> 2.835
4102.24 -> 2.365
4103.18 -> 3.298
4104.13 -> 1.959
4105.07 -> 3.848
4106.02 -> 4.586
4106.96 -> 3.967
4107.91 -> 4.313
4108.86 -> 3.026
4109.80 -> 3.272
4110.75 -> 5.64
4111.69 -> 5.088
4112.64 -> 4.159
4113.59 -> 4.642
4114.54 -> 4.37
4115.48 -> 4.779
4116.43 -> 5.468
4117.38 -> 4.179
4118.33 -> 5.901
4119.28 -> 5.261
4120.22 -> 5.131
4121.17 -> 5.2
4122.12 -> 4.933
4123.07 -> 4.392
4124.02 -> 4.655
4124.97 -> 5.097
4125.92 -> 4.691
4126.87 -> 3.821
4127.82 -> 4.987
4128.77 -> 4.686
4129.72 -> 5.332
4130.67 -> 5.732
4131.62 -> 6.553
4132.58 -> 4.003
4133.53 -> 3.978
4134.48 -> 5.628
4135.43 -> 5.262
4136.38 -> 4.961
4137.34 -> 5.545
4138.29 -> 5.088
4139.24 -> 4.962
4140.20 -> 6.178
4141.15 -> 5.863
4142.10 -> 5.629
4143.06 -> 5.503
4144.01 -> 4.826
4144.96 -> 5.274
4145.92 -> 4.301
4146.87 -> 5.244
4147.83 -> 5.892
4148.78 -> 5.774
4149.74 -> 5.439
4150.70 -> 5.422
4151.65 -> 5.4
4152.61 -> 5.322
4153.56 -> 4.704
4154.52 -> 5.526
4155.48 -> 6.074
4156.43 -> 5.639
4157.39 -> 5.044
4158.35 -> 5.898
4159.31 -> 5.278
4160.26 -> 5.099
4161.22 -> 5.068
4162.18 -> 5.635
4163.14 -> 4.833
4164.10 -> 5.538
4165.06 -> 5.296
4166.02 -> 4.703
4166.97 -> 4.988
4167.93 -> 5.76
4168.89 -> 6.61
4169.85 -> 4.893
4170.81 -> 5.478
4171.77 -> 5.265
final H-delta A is 8.3 angstrom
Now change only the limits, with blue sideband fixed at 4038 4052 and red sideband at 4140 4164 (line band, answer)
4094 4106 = 5.01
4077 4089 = 1.02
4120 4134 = 1.52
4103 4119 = 3.55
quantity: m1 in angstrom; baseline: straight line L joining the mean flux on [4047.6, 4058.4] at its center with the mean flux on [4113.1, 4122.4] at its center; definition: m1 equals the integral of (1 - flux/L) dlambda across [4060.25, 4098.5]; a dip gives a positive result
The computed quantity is 1.8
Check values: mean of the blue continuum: 5.58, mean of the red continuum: 4.99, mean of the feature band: 5.1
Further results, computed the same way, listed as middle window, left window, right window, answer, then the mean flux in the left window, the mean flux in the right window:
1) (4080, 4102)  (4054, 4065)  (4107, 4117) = 2.2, 5.36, 4.45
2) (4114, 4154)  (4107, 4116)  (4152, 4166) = -2.6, 4.35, 5.33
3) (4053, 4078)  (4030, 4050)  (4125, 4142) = 0.2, 5.58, 5.14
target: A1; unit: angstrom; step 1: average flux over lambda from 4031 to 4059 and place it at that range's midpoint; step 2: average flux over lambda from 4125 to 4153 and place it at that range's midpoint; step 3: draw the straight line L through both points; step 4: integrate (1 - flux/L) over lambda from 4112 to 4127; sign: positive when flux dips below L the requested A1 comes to 1.3 angstrom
